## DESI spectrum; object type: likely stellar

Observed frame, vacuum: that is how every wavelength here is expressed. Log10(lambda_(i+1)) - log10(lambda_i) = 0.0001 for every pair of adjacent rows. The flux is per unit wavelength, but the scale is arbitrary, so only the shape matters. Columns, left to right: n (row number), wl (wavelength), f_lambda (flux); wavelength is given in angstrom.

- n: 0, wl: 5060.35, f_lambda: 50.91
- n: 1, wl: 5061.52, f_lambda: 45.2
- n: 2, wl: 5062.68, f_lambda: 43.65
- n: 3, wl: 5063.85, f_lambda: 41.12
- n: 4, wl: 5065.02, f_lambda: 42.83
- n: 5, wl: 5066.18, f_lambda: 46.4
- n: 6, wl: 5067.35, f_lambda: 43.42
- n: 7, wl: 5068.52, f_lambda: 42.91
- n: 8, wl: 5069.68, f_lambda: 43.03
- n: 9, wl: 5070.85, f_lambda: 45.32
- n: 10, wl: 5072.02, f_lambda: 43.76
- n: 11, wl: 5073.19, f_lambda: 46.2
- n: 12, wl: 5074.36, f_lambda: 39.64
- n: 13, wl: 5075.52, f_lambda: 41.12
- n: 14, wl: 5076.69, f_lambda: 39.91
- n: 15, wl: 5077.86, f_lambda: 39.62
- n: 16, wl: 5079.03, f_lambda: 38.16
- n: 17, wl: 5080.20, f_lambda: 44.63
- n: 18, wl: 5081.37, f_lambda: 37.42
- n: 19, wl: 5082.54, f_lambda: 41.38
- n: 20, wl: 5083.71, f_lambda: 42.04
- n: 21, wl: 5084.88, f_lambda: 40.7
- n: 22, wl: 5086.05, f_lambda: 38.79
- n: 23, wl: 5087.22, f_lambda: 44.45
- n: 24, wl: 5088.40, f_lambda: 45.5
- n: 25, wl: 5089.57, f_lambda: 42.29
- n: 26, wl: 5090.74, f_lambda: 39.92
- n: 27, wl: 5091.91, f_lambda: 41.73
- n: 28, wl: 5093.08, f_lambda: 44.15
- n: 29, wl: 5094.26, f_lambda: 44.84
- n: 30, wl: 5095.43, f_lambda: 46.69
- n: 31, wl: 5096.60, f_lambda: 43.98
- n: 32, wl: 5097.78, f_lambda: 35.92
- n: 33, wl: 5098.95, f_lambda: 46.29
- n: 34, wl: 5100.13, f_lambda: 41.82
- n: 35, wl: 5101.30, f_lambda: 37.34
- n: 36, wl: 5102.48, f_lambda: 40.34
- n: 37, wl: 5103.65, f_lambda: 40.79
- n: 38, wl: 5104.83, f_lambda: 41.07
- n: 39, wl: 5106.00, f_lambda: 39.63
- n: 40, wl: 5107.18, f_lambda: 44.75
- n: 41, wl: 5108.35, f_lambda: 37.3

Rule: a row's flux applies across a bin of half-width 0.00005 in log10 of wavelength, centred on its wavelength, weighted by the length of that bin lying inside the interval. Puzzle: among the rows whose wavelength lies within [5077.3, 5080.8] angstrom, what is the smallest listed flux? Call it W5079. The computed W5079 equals 38.16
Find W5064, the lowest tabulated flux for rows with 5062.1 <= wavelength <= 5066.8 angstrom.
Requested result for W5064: 41.12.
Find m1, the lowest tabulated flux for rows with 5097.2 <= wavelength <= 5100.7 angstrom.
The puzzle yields 35.92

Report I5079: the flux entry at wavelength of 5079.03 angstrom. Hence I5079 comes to 38.16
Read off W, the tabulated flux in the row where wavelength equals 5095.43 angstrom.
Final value 46.69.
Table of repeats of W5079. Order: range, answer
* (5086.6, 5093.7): 39.92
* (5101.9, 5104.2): 40.34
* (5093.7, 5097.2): 43.98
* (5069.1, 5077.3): 39.64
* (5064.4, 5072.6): 42.83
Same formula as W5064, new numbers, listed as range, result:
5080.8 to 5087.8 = 37.42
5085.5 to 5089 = 38.79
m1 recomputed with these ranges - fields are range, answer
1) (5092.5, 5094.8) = 44.15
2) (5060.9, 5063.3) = 43.65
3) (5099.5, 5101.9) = 37.34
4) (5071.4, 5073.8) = 43.76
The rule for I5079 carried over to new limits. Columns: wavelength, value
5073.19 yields 46.2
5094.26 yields 44.84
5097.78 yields 35.92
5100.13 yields 41.82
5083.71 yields 42.04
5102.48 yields 40.34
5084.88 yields 40.7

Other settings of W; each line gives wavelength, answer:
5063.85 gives 41.12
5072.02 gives 43.76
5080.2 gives 44.63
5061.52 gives 45.2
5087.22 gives 44.45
